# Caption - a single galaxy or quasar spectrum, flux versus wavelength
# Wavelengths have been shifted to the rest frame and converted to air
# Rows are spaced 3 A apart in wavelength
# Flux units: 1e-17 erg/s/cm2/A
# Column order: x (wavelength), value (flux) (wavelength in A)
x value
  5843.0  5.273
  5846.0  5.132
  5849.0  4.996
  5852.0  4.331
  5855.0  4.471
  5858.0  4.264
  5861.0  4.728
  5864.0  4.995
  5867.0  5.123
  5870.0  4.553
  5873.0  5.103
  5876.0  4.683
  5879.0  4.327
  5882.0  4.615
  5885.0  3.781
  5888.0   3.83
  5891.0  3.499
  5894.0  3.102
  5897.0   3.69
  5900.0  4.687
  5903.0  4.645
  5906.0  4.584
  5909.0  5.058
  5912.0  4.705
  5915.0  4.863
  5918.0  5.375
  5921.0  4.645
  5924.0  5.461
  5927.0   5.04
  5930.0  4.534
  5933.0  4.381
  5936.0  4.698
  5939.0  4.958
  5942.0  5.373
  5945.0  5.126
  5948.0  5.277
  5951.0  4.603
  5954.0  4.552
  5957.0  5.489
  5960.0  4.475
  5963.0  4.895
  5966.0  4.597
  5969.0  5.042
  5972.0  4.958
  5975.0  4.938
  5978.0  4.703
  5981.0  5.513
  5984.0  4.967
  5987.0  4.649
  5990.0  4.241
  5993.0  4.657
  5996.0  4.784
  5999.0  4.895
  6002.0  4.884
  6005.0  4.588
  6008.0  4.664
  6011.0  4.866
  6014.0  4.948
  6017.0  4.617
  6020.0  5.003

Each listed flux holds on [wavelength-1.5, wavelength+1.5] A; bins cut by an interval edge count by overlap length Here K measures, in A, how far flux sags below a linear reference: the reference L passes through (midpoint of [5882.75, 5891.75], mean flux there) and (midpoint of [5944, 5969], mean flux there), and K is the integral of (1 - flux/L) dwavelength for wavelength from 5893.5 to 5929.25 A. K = -4.4 A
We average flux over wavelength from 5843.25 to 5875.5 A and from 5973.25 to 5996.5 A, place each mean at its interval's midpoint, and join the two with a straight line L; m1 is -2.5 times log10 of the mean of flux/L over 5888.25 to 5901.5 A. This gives 0.27 mag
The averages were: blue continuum 4.79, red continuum 4.81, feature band 3.75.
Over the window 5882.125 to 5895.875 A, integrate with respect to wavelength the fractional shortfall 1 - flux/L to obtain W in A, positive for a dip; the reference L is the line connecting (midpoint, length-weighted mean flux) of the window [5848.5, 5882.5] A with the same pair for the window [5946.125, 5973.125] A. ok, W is 3.1 A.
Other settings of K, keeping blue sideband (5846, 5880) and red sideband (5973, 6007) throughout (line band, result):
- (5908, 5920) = -0.6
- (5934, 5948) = -0.8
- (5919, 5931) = -0.5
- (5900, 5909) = 0.1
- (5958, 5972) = 0.0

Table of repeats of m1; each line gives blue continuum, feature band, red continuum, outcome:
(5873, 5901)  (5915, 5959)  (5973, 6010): -0.126 mag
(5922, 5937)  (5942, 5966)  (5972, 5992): -0.021 mag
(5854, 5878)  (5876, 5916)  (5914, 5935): 0.132 mag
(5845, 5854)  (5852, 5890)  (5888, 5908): -0.015 mag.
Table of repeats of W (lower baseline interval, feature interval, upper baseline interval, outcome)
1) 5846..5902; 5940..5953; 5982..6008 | -1.35 A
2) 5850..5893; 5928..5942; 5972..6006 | -0.28 A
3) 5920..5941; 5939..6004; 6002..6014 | -1.24 A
